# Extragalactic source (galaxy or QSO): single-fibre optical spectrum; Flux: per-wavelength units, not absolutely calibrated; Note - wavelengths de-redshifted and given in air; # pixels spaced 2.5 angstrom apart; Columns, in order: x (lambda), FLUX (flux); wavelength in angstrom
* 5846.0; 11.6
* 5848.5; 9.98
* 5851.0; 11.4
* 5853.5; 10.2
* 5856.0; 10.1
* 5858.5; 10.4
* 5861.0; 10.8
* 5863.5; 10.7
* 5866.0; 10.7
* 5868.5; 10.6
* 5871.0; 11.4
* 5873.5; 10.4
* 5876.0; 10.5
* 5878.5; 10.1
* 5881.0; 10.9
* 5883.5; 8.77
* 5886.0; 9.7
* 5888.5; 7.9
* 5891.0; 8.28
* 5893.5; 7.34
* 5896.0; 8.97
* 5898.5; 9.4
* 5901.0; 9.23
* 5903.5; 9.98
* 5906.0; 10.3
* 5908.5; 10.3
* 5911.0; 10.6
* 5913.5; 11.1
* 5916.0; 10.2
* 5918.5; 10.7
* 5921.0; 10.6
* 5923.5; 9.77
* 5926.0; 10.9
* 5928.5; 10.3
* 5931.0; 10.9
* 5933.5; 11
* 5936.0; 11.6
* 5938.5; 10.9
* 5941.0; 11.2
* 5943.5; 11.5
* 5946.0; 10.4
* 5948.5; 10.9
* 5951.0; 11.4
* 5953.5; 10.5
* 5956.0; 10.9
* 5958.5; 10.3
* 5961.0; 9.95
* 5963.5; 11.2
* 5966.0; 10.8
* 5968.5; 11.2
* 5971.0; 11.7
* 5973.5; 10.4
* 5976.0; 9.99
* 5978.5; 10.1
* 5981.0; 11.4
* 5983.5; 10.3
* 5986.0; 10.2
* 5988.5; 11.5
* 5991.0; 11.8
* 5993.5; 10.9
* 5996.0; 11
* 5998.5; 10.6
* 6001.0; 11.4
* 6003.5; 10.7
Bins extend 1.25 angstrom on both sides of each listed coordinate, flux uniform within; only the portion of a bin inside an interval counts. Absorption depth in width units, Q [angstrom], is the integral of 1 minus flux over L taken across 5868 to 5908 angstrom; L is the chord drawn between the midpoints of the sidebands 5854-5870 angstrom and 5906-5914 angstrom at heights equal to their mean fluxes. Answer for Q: 3.6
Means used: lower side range 10.5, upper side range 10.6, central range 9.61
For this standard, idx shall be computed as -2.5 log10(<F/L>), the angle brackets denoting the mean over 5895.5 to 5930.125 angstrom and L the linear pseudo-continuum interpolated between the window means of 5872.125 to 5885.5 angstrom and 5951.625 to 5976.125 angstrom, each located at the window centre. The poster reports 0.02 mag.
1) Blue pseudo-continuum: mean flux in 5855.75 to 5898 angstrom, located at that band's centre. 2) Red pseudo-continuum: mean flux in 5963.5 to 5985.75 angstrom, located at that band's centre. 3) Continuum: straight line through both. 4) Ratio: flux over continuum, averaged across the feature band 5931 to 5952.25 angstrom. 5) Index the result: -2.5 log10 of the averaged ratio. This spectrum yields -0.07 mag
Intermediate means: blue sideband 9.84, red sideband 10.7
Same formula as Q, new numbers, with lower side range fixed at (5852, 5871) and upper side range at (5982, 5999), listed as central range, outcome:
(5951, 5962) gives 0.3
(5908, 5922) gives 0.2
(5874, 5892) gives 1.9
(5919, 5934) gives 0.3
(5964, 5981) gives 0.2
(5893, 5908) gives 1.9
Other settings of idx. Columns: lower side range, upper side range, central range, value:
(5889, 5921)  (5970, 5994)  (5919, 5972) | -0.06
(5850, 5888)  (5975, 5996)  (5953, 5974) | -0.01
